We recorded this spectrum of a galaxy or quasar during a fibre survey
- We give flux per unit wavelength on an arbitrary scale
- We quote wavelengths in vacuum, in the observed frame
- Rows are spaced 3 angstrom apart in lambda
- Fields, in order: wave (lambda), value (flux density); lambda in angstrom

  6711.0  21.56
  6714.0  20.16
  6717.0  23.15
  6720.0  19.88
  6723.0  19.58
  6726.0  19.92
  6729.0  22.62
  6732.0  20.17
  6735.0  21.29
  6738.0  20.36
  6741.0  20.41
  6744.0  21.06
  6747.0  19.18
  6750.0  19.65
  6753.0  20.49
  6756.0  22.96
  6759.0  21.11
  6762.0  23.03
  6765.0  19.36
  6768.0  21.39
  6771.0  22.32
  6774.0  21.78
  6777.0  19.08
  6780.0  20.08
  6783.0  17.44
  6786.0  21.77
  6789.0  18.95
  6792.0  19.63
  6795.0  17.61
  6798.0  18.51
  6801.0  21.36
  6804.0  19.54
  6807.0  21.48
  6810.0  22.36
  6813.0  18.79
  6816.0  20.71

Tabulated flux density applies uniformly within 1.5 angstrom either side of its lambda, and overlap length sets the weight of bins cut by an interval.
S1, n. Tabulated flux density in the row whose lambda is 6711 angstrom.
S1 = 21.56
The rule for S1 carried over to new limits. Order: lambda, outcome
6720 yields 19.88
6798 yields 18.51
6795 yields 17.61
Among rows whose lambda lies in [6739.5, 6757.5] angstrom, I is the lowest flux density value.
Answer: 19.18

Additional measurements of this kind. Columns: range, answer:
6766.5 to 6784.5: 17.44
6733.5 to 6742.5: 20.36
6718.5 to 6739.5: 19.58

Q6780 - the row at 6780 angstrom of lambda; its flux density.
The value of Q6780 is 20.08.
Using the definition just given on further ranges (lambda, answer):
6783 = 17.44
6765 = 19.36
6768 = 21.39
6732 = 20.17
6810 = 22.36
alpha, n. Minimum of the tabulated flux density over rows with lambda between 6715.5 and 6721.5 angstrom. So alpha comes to 19.88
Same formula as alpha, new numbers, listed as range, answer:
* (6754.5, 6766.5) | 19.36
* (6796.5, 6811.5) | 18.51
